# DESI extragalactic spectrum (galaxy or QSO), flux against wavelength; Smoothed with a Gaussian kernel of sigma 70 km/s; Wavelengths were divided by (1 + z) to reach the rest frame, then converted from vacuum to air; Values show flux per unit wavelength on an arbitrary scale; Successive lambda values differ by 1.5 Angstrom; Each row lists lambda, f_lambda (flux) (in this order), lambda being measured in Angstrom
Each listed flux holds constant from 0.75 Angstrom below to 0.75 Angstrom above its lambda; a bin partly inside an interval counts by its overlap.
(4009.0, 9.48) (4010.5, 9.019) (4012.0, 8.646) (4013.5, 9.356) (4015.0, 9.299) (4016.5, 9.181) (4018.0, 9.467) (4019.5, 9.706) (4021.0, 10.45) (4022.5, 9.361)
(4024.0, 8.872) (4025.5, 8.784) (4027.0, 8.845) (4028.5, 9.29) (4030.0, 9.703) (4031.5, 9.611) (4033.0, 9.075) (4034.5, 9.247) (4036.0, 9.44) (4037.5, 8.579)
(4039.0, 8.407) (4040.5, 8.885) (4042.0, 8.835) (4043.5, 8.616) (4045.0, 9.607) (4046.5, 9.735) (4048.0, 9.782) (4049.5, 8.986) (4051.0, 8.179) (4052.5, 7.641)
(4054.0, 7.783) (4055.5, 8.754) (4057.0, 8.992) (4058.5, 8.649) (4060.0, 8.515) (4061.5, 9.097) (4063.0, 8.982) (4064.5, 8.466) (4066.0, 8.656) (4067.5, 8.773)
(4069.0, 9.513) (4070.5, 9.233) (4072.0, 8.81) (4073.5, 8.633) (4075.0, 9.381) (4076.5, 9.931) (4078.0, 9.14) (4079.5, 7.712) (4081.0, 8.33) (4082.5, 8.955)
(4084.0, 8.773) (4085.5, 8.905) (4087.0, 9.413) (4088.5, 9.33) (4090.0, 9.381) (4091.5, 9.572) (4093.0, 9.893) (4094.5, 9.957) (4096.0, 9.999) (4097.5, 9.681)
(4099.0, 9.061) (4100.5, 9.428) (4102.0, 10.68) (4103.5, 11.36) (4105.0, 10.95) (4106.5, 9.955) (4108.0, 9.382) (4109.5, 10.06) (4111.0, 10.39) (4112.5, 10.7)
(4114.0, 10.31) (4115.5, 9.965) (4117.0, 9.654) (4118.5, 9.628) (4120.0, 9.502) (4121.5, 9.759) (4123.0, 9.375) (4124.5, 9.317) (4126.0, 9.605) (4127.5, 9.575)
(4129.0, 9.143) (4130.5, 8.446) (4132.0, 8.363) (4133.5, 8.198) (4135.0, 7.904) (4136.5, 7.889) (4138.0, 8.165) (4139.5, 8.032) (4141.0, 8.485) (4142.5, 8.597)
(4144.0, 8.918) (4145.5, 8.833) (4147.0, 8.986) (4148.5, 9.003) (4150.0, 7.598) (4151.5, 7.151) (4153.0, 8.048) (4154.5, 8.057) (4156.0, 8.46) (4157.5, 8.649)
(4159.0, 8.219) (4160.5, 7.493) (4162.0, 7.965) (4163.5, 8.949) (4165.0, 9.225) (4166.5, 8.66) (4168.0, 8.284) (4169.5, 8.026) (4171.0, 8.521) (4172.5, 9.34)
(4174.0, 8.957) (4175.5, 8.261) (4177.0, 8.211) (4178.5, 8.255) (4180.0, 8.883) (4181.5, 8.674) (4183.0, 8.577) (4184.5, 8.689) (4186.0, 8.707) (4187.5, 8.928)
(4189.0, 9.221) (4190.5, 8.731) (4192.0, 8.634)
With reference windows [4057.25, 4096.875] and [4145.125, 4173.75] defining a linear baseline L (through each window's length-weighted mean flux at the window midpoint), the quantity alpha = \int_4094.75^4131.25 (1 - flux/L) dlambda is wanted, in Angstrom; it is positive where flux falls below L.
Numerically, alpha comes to -4.36 Angstrom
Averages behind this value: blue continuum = 9.08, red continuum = 8.4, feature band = 9.83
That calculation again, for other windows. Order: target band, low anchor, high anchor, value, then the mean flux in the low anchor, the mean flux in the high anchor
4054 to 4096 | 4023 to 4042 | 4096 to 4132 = 1.9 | 9.06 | 9.8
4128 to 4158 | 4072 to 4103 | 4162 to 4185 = 1.7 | 9.31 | 8.61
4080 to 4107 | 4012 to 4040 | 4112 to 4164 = -2.0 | 9.24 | 8.76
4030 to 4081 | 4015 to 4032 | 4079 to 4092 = 1.4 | 9.38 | 8.94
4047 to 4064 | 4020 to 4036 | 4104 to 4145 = 1.2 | 9.34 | 9.28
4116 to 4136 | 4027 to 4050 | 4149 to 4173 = -1.3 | 9.18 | 8.29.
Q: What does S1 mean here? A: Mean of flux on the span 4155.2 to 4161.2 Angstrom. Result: 8.21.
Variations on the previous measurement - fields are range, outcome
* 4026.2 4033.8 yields 9.3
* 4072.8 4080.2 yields 8.97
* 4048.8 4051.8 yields 8.56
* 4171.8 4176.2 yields 8.85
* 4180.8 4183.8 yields 8.63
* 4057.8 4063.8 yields 8.81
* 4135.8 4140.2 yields 8.03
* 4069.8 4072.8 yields 9.01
